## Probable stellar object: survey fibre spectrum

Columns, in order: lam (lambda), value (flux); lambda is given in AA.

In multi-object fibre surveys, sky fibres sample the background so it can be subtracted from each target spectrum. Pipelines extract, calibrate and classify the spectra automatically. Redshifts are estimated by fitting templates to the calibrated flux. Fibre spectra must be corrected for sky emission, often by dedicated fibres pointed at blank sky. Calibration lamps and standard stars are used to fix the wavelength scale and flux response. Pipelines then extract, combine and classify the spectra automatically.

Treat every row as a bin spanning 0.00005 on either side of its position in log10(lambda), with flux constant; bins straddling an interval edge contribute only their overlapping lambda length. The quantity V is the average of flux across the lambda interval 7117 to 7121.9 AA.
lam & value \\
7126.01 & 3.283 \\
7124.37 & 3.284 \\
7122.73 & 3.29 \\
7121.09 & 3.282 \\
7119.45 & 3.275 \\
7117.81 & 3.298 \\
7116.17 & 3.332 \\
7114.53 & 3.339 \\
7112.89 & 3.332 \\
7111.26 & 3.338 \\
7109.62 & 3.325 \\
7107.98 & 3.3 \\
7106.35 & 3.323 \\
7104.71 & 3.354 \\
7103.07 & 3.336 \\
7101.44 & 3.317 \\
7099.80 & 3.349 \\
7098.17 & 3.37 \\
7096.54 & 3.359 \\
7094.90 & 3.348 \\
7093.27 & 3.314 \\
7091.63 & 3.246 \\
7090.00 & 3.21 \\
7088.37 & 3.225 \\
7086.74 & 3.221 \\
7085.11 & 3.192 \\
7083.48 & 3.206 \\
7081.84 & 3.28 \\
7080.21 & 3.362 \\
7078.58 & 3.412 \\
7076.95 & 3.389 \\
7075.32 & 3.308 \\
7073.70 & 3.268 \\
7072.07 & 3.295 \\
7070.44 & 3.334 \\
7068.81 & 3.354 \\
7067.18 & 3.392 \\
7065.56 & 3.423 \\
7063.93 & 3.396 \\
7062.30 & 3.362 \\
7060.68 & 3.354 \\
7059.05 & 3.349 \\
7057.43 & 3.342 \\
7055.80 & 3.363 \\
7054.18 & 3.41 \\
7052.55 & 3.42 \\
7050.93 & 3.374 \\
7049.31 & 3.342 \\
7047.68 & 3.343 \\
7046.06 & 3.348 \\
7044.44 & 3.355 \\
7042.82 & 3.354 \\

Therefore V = 3.28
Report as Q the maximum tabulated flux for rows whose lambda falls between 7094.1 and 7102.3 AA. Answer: 3.37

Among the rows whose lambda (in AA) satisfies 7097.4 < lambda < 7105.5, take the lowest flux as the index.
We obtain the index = 3.317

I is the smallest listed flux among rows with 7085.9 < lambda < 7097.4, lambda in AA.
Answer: 3.21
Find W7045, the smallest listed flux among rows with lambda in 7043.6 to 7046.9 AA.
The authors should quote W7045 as 3.348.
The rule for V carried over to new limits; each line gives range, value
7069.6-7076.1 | 3.3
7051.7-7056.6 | 3.4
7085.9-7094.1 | 3.25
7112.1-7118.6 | 3.32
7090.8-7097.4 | 3.32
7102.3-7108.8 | 3.33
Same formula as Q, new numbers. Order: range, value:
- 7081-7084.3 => 3.28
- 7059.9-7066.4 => 3.423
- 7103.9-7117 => 3.354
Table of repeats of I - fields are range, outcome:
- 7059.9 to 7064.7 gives 3.354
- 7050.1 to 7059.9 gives 3.342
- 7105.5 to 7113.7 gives 3.3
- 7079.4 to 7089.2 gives 3.192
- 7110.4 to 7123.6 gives 3.275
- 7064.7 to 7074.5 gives 3.268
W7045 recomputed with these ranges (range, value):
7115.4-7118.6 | 3.298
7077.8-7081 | 3.362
